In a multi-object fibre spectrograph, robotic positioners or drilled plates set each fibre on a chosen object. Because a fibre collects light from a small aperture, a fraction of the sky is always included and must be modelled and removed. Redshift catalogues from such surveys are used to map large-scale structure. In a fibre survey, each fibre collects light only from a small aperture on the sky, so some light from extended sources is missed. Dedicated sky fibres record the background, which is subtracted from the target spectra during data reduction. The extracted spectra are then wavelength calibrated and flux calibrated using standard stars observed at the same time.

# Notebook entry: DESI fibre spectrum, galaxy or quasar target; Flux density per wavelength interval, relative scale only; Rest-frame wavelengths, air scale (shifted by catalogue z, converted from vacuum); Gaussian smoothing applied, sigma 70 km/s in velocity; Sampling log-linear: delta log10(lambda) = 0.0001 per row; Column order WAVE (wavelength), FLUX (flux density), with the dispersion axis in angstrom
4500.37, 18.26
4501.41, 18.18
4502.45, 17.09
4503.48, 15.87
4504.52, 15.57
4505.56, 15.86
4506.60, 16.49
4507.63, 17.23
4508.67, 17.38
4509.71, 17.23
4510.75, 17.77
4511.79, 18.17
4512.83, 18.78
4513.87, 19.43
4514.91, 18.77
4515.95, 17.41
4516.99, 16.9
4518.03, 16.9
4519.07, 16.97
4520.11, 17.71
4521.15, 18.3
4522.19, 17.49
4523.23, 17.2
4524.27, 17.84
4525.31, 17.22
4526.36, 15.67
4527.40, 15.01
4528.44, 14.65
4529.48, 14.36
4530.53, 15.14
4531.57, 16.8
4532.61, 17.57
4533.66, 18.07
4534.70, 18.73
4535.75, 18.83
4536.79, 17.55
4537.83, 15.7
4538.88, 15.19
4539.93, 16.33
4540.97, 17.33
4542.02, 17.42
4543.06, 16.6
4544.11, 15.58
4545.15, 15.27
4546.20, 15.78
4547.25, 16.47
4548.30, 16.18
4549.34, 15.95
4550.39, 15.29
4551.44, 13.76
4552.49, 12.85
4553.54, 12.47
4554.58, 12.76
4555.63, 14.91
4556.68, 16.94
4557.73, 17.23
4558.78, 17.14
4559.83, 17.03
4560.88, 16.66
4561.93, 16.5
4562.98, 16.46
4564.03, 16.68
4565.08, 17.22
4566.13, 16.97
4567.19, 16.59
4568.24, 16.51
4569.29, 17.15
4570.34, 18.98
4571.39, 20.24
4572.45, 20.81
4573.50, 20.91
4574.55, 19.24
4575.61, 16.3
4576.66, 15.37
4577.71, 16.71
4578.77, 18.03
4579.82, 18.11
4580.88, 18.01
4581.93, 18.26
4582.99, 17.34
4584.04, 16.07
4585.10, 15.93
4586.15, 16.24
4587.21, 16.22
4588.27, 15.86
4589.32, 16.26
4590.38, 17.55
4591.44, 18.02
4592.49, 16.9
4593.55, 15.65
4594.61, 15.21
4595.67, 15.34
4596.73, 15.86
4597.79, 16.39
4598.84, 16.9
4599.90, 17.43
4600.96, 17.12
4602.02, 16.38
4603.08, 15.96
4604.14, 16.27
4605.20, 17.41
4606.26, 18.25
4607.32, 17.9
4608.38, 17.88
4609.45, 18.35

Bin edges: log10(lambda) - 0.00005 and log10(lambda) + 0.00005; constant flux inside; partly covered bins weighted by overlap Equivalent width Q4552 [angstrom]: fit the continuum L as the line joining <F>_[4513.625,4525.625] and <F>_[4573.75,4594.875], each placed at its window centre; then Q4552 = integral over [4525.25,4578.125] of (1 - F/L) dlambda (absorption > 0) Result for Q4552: 2.34 angstrom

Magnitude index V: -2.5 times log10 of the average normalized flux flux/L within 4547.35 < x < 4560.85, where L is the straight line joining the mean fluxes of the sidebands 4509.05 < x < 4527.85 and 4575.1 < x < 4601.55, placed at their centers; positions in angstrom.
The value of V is 0.12 mag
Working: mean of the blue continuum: 17.5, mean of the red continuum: 16.7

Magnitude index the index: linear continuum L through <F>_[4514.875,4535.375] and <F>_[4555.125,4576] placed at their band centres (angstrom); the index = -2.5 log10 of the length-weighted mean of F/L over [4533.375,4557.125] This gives 0.087 mag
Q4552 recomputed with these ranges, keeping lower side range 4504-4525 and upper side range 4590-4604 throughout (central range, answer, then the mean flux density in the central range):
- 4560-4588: -1.1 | 17.4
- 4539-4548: 0.4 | 16.3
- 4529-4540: 0.3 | 16.8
